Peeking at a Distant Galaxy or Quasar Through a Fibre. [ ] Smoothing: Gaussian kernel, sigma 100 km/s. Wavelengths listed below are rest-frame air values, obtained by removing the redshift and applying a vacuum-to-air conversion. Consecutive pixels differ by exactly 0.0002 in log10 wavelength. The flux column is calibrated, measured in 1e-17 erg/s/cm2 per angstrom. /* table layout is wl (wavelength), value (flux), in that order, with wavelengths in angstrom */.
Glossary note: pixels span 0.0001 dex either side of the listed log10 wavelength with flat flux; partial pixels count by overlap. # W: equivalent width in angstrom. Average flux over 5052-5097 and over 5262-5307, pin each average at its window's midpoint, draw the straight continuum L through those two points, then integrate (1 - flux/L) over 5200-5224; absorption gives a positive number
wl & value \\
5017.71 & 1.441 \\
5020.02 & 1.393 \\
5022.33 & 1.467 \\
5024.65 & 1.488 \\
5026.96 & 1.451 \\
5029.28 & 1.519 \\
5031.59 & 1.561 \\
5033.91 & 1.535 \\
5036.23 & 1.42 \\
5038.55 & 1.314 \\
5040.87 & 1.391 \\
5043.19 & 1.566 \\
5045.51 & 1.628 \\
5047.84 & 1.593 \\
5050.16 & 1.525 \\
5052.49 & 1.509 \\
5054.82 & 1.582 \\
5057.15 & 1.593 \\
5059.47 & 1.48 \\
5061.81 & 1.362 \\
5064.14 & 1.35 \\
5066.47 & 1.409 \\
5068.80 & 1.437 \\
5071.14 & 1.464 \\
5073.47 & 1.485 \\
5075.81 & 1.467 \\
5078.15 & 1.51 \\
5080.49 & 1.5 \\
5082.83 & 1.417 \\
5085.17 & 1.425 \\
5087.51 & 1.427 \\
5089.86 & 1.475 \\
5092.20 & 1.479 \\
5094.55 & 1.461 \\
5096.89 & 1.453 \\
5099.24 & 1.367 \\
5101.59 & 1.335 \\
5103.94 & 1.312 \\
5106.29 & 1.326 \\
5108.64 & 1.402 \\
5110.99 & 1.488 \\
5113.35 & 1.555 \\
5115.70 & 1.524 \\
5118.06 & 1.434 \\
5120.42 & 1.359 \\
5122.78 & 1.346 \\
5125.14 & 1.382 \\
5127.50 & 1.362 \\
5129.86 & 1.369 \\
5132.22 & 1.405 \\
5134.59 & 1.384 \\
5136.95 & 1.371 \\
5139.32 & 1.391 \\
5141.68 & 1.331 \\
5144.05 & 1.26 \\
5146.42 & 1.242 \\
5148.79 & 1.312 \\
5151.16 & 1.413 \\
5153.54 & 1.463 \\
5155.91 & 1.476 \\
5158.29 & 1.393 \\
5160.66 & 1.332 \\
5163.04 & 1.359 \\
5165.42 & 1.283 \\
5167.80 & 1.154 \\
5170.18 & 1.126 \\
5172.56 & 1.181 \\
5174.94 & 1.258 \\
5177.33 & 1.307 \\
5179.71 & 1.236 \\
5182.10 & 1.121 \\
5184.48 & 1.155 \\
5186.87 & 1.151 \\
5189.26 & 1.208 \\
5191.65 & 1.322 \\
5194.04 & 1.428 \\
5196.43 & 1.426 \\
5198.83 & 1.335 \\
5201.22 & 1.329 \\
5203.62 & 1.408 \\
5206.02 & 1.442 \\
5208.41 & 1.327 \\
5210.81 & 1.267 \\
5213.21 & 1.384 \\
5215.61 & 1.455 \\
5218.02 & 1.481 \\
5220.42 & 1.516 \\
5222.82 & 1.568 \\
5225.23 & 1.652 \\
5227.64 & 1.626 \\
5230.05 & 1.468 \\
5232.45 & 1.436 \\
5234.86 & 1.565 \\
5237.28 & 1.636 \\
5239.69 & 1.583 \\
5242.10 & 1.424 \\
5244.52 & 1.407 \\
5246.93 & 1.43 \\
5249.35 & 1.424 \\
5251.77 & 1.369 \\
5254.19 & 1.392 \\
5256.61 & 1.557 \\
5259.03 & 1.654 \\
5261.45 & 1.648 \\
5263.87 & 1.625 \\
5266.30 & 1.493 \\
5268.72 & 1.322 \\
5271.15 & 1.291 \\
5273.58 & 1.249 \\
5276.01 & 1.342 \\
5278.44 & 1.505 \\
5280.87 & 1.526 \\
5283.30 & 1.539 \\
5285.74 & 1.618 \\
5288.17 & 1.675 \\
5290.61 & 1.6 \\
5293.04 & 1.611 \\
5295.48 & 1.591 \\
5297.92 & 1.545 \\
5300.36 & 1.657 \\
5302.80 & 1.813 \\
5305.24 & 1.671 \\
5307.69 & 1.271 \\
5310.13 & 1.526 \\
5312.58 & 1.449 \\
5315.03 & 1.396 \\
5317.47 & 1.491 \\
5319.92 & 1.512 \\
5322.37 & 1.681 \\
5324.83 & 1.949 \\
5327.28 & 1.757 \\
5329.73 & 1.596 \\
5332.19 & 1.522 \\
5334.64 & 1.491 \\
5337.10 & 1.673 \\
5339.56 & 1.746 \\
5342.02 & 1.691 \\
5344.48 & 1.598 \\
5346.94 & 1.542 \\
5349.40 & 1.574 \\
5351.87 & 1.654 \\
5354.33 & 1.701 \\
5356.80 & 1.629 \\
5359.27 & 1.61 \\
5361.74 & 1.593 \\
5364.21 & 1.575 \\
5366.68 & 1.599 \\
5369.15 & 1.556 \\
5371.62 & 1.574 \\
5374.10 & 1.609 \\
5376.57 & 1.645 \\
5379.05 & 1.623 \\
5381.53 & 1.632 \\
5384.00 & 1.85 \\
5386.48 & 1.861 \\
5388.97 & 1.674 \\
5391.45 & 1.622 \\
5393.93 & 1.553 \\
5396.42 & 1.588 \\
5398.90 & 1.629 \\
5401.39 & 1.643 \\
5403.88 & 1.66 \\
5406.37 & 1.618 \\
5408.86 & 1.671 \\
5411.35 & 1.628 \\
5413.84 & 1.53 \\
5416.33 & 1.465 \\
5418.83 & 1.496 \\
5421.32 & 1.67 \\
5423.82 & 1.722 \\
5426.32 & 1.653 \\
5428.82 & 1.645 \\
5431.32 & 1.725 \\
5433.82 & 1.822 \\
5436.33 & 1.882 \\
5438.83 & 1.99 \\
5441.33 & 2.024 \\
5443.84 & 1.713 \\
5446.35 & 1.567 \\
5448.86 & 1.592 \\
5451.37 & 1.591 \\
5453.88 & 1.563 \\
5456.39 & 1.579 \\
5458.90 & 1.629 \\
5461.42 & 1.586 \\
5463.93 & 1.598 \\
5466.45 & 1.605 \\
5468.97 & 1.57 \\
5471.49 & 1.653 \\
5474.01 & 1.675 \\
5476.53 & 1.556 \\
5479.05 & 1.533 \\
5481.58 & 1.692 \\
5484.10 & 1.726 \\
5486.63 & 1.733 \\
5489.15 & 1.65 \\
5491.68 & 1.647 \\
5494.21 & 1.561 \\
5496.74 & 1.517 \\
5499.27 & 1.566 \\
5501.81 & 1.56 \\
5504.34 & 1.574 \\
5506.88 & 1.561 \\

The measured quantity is 1.5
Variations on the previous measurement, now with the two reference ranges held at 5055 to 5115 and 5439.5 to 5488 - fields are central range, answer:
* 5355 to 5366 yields -0.11 angstrom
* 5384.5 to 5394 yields -0.60 angstrom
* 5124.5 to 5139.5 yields 0.90 angstrom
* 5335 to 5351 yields -0.50 angstrom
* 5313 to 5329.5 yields -0.53 angstrom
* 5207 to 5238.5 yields 0.54 angstrom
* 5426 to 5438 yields -0.98 angstrom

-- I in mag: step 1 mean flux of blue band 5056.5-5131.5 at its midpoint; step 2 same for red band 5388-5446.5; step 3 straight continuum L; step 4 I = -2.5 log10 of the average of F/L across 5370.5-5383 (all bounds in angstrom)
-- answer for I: 0.02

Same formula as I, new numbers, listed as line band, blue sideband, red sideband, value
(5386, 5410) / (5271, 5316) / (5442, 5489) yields -0.039 mag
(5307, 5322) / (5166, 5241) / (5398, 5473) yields 0.035 mag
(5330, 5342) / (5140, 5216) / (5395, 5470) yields -0.063 mag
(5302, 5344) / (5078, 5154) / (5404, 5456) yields -0.012 mag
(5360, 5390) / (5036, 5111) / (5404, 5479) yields -0.020 mag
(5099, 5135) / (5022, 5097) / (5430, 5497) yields 0.080 mag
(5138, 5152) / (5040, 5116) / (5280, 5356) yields 0.137 mag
